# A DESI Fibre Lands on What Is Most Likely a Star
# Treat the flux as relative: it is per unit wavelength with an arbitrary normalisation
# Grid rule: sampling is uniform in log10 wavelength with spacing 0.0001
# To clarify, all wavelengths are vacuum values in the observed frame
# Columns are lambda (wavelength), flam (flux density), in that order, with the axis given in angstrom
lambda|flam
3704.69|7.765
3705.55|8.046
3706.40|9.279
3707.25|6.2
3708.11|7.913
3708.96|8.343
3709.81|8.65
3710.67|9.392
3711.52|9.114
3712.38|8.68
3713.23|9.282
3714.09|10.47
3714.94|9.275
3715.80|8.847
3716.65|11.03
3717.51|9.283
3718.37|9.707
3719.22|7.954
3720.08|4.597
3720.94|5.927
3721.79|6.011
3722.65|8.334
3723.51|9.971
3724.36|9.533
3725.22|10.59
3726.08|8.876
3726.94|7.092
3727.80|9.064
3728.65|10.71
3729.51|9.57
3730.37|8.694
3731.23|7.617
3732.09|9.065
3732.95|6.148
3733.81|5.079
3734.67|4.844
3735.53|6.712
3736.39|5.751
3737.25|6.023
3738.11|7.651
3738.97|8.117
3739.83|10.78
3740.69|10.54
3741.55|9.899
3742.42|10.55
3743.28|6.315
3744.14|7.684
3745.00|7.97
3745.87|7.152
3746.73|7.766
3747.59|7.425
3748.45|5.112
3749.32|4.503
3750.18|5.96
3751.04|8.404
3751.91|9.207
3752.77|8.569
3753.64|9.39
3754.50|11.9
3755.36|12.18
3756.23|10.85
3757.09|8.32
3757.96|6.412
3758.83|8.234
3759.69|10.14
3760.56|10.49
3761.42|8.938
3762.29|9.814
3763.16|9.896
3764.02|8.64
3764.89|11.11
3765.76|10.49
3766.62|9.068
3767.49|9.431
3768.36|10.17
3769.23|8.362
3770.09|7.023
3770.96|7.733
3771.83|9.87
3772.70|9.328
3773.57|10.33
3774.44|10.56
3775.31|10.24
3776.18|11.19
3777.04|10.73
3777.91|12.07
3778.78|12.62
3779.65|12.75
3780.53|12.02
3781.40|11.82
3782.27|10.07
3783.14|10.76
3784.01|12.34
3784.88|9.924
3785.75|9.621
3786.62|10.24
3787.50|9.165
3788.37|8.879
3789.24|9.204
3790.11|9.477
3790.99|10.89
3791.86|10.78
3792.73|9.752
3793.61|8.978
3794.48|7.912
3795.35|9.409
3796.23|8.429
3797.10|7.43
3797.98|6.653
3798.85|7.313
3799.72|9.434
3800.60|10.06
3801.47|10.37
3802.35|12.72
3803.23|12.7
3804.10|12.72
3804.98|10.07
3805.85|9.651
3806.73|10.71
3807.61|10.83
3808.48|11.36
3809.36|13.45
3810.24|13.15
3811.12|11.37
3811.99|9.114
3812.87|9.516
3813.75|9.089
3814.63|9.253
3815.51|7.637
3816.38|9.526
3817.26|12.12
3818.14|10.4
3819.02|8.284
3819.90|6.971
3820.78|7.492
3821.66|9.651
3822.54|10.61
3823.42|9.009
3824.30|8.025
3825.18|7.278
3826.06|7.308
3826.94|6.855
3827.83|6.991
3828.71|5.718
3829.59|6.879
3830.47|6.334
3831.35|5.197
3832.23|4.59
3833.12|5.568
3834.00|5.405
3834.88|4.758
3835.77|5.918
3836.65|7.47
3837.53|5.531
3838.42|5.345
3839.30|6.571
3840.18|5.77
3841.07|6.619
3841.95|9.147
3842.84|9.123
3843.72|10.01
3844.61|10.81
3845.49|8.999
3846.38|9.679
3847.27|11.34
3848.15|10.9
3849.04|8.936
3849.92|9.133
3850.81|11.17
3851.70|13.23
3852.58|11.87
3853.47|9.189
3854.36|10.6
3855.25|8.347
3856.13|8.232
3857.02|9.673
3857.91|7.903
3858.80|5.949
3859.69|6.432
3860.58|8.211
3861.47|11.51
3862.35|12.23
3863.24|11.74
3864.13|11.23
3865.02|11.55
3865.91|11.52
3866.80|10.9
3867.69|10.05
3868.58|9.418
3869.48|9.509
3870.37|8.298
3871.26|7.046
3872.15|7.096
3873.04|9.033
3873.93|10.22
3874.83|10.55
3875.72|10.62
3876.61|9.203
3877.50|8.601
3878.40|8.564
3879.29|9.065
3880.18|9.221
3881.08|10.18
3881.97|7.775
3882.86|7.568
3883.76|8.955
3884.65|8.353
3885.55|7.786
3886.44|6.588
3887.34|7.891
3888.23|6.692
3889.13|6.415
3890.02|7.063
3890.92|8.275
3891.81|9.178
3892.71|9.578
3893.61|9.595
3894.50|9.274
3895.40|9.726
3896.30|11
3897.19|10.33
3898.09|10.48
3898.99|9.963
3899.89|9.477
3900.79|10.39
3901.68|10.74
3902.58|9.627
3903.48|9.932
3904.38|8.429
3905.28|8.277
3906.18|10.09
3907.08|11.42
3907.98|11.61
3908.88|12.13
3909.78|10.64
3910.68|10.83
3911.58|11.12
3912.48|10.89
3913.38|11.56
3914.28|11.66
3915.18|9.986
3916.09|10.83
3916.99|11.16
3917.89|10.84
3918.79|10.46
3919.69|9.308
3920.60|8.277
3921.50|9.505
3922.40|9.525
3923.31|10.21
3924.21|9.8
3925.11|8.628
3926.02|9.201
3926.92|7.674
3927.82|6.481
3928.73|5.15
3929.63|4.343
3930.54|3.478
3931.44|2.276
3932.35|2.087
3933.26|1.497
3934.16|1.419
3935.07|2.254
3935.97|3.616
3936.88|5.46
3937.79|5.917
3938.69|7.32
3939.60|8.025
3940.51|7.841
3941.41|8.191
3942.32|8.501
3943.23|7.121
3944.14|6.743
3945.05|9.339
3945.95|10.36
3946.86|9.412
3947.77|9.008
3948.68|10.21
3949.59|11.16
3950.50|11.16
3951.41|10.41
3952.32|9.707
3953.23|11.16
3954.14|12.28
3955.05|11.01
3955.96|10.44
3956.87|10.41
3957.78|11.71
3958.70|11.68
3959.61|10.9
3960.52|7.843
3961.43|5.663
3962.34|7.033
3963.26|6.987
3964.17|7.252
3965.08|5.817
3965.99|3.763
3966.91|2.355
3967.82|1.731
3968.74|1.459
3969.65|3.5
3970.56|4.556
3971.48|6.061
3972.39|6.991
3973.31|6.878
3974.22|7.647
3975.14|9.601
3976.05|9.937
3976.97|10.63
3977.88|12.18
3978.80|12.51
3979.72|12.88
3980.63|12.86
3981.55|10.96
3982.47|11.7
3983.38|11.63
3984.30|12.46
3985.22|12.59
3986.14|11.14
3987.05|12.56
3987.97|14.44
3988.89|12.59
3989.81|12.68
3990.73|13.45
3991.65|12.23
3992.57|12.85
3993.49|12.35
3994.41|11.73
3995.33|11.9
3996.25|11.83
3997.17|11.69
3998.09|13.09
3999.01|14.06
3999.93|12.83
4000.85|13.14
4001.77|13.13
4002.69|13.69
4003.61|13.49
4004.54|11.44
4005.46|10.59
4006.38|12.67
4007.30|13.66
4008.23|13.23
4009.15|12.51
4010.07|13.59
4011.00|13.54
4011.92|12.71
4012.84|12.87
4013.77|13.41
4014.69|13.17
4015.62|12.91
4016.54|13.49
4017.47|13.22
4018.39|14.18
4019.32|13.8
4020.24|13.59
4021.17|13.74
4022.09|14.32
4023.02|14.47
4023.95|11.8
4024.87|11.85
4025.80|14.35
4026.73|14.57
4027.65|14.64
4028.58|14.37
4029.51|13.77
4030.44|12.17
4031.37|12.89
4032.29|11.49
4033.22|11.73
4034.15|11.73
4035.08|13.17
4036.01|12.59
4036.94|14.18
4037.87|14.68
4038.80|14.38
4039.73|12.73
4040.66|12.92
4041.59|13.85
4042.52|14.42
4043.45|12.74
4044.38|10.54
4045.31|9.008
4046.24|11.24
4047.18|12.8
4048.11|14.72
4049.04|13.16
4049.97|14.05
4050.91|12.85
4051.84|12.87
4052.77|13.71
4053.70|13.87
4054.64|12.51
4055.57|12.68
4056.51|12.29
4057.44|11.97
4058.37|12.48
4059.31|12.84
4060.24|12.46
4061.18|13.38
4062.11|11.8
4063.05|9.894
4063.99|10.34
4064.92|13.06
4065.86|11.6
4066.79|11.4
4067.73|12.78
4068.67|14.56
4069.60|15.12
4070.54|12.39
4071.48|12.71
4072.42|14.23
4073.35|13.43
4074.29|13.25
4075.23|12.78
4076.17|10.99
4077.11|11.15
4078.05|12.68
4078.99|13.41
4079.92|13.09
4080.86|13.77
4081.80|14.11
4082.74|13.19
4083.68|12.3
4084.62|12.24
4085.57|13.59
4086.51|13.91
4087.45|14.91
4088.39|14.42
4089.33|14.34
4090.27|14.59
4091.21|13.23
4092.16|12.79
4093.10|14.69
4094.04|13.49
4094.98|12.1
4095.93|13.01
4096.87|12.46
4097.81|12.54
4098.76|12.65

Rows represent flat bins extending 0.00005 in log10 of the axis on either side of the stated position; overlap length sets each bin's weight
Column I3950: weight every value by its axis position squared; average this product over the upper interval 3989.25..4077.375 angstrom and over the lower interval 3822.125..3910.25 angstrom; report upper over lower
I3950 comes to 1.6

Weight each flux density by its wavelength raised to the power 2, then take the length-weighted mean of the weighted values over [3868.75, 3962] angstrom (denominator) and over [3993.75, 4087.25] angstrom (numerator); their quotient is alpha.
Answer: 1.6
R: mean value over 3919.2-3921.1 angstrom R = 8.84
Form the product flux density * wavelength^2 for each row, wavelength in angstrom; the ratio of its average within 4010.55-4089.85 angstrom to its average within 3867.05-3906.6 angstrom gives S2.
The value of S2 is 1.57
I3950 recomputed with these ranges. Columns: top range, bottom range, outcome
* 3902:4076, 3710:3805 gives 1.34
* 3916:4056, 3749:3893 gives 1.26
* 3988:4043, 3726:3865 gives 1.62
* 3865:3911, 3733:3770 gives 1.19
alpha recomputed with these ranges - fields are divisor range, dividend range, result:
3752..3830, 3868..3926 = 1.03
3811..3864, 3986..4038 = 1.68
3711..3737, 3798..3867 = 1.16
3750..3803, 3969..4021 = 1.36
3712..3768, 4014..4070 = 1.78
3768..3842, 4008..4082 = 1.61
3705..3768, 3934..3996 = 1.21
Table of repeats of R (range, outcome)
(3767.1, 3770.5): 8.76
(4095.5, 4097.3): 12.8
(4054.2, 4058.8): 12.4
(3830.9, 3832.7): 4.9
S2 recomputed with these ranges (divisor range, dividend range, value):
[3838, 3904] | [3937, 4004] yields 1.12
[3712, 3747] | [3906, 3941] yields 1.07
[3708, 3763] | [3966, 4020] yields 1.53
